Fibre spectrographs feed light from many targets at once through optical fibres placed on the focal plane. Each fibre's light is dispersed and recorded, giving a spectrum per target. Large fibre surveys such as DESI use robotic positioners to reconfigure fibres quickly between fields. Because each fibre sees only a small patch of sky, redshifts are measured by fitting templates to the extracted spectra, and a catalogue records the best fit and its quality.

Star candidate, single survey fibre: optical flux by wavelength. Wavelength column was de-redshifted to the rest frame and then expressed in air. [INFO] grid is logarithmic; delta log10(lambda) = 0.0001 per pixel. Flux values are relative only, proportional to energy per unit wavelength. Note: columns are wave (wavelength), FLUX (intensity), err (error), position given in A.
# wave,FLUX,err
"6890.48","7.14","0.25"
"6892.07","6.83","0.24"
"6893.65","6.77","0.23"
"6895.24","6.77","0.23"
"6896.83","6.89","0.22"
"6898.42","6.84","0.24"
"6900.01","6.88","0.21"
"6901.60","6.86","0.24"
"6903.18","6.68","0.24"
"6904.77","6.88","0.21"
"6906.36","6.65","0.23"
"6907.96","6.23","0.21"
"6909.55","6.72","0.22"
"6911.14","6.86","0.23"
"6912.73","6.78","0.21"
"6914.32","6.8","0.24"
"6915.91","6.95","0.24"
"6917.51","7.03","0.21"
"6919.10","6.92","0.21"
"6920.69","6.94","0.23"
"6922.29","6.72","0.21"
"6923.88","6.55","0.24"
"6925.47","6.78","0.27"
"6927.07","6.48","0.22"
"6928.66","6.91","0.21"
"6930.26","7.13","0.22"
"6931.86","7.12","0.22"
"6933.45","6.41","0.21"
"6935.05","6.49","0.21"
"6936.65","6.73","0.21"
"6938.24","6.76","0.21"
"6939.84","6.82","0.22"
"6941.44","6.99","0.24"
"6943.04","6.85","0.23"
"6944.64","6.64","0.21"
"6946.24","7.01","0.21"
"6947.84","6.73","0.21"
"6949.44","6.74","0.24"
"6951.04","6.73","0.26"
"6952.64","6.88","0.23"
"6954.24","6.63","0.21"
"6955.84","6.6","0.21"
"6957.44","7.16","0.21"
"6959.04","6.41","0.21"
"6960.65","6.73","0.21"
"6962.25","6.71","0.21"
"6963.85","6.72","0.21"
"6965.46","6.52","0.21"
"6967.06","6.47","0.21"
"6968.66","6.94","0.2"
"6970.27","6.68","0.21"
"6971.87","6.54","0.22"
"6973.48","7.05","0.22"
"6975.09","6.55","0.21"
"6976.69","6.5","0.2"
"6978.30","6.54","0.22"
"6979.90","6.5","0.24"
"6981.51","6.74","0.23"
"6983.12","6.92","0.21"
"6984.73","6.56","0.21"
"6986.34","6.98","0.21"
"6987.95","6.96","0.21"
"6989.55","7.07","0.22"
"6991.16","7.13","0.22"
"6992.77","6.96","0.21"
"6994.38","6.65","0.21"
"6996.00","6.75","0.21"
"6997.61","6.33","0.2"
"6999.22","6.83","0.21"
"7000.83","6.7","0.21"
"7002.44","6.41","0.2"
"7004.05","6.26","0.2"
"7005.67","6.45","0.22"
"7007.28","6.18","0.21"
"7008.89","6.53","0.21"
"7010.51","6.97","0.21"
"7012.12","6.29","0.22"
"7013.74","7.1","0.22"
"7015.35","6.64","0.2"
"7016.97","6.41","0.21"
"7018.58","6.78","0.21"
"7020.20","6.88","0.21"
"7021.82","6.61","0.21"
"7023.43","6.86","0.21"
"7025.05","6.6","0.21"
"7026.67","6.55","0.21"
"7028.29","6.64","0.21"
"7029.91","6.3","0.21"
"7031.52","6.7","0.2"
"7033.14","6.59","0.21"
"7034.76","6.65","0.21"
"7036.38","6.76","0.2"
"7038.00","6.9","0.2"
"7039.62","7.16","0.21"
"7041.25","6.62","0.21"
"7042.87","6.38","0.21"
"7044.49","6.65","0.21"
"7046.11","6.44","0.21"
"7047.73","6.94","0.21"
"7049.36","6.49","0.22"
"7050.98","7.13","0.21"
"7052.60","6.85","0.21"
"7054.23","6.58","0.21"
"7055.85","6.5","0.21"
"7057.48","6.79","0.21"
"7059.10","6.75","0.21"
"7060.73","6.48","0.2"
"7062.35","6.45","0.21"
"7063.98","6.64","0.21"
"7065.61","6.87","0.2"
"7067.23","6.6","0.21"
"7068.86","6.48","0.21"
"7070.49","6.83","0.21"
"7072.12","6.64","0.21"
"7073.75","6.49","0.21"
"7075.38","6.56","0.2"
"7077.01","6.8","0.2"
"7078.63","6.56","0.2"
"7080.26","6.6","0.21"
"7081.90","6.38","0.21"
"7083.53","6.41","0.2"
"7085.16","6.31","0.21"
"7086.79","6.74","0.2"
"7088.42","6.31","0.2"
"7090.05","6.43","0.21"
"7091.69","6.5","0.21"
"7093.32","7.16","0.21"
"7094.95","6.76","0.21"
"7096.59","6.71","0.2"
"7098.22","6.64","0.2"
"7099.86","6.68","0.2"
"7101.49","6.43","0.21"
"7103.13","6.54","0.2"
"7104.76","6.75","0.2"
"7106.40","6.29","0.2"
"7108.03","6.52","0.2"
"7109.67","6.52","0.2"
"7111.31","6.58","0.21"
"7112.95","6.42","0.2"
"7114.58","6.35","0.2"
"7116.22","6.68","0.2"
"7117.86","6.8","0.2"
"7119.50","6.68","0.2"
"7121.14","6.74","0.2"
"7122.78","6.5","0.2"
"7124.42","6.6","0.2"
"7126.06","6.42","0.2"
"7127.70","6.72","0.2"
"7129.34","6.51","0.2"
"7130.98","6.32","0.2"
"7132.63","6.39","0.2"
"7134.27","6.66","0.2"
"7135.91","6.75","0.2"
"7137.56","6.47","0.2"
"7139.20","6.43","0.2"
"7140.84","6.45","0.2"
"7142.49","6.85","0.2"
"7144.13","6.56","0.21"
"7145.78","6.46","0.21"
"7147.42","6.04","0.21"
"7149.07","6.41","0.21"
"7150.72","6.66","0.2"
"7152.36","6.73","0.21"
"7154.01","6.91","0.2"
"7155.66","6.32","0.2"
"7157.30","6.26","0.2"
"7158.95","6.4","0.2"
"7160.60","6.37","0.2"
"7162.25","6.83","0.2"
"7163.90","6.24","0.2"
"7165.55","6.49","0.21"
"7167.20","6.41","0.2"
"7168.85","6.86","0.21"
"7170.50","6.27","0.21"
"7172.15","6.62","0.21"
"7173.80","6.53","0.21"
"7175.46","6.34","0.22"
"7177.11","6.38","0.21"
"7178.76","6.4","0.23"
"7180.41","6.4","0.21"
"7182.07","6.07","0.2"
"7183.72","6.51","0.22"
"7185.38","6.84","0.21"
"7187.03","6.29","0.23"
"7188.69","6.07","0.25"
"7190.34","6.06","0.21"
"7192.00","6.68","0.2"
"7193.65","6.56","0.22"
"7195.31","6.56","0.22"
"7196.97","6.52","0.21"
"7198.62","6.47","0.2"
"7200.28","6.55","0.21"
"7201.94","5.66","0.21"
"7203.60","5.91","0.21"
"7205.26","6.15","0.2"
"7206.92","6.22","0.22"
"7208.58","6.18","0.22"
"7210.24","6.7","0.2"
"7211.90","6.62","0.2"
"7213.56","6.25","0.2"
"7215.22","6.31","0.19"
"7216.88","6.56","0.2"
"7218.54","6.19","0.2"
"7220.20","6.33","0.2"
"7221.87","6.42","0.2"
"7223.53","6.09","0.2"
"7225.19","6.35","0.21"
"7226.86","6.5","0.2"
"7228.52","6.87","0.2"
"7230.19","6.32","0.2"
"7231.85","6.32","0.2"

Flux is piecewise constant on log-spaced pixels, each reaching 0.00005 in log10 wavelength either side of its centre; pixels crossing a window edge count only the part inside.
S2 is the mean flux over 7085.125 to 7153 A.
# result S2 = 6.56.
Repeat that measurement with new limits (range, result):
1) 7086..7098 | 6.66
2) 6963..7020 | 6.68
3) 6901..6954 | 6.78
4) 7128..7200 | 6.48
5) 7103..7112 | 6.53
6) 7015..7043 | 6.67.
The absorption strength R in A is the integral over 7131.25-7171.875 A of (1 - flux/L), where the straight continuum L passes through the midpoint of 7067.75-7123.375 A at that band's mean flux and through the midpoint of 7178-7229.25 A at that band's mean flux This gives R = -0.2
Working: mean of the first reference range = 6.58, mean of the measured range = 6.51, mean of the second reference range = 6.36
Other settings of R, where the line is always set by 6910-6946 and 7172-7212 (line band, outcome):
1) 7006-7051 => -0.16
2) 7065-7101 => -0.35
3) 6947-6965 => 0.08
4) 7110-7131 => -0.29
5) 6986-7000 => -0.32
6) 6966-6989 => 0.04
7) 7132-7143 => -0.19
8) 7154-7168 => -0.07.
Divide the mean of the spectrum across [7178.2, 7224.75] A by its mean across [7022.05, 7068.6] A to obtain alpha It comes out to 0.95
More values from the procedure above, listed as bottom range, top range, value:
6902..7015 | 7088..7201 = 0.97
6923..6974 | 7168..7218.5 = 0.95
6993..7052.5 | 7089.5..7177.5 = 0.98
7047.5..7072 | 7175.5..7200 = 0.96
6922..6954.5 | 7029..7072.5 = 0.99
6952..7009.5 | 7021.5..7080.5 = 1.00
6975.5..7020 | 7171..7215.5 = 0.95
